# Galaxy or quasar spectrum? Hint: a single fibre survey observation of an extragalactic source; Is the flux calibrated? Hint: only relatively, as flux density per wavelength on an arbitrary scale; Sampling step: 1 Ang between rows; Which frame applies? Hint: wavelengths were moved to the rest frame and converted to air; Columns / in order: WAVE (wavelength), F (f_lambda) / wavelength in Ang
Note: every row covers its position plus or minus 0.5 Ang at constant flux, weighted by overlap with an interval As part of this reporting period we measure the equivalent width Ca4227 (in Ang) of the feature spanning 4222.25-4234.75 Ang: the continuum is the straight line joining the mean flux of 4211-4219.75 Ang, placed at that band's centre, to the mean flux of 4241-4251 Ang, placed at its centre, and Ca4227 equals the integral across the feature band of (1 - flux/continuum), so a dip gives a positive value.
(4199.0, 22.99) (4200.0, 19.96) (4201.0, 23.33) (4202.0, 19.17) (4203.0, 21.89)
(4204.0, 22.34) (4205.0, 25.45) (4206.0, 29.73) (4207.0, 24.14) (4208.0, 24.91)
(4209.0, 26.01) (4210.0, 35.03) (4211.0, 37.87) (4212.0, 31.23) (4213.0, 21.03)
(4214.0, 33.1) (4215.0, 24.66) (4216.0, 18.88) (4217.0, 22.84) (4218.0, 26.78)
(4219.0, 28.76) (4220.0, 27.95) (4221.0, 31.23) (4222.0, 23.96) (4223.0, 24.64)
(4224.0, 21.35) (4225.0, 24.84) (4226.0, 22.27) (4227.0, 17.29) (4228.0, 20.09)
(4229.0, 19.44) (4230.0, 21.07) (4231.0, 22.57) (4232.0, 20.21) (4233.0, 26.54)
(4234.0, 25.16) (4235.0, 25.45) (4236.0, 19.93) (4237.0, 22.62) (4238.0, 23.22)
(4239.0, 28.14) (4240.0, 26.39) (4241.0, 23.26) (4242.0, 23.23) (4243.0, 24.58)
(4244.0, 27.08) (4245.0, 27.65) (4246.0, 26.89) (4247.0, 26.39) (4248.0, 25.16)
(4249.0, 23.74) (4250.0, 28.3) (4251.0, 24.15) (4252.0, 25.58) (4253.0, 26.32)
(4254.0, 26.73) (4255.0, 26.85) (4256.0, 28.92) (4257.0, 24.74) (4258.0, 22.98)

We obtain 1.91 Ang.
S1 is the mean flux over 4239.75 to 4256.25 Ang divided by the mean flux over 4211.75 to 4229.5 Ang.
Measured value 1.06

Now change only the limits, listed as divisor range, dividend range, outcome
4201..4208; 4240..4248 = 1.07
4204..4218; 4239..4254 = 0.95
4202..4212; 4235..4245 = 0.90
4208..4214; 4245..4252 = 0.86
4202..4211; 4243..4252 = 0.98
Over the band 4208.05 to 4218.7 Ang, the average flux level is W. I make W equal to 27.6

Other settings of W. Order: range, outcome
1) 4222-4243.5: 23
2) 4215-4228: 24.1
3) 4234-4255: 25.3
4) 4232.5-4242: 24.5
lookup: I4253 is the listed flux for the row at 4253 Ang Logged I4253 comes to 26.32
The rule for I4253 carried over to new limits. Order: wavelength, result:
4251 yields 24.15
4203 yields 21.89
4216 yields 18.88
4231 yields 22.57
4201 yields 23.33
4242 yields 23.23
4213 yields 21.03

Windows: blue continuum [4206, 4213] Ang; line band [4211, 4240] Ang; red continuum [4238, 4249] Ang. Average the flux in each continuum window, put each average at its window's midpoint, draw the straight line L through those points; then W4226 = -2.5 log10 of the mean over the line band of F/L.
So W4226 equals 0.13 mag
